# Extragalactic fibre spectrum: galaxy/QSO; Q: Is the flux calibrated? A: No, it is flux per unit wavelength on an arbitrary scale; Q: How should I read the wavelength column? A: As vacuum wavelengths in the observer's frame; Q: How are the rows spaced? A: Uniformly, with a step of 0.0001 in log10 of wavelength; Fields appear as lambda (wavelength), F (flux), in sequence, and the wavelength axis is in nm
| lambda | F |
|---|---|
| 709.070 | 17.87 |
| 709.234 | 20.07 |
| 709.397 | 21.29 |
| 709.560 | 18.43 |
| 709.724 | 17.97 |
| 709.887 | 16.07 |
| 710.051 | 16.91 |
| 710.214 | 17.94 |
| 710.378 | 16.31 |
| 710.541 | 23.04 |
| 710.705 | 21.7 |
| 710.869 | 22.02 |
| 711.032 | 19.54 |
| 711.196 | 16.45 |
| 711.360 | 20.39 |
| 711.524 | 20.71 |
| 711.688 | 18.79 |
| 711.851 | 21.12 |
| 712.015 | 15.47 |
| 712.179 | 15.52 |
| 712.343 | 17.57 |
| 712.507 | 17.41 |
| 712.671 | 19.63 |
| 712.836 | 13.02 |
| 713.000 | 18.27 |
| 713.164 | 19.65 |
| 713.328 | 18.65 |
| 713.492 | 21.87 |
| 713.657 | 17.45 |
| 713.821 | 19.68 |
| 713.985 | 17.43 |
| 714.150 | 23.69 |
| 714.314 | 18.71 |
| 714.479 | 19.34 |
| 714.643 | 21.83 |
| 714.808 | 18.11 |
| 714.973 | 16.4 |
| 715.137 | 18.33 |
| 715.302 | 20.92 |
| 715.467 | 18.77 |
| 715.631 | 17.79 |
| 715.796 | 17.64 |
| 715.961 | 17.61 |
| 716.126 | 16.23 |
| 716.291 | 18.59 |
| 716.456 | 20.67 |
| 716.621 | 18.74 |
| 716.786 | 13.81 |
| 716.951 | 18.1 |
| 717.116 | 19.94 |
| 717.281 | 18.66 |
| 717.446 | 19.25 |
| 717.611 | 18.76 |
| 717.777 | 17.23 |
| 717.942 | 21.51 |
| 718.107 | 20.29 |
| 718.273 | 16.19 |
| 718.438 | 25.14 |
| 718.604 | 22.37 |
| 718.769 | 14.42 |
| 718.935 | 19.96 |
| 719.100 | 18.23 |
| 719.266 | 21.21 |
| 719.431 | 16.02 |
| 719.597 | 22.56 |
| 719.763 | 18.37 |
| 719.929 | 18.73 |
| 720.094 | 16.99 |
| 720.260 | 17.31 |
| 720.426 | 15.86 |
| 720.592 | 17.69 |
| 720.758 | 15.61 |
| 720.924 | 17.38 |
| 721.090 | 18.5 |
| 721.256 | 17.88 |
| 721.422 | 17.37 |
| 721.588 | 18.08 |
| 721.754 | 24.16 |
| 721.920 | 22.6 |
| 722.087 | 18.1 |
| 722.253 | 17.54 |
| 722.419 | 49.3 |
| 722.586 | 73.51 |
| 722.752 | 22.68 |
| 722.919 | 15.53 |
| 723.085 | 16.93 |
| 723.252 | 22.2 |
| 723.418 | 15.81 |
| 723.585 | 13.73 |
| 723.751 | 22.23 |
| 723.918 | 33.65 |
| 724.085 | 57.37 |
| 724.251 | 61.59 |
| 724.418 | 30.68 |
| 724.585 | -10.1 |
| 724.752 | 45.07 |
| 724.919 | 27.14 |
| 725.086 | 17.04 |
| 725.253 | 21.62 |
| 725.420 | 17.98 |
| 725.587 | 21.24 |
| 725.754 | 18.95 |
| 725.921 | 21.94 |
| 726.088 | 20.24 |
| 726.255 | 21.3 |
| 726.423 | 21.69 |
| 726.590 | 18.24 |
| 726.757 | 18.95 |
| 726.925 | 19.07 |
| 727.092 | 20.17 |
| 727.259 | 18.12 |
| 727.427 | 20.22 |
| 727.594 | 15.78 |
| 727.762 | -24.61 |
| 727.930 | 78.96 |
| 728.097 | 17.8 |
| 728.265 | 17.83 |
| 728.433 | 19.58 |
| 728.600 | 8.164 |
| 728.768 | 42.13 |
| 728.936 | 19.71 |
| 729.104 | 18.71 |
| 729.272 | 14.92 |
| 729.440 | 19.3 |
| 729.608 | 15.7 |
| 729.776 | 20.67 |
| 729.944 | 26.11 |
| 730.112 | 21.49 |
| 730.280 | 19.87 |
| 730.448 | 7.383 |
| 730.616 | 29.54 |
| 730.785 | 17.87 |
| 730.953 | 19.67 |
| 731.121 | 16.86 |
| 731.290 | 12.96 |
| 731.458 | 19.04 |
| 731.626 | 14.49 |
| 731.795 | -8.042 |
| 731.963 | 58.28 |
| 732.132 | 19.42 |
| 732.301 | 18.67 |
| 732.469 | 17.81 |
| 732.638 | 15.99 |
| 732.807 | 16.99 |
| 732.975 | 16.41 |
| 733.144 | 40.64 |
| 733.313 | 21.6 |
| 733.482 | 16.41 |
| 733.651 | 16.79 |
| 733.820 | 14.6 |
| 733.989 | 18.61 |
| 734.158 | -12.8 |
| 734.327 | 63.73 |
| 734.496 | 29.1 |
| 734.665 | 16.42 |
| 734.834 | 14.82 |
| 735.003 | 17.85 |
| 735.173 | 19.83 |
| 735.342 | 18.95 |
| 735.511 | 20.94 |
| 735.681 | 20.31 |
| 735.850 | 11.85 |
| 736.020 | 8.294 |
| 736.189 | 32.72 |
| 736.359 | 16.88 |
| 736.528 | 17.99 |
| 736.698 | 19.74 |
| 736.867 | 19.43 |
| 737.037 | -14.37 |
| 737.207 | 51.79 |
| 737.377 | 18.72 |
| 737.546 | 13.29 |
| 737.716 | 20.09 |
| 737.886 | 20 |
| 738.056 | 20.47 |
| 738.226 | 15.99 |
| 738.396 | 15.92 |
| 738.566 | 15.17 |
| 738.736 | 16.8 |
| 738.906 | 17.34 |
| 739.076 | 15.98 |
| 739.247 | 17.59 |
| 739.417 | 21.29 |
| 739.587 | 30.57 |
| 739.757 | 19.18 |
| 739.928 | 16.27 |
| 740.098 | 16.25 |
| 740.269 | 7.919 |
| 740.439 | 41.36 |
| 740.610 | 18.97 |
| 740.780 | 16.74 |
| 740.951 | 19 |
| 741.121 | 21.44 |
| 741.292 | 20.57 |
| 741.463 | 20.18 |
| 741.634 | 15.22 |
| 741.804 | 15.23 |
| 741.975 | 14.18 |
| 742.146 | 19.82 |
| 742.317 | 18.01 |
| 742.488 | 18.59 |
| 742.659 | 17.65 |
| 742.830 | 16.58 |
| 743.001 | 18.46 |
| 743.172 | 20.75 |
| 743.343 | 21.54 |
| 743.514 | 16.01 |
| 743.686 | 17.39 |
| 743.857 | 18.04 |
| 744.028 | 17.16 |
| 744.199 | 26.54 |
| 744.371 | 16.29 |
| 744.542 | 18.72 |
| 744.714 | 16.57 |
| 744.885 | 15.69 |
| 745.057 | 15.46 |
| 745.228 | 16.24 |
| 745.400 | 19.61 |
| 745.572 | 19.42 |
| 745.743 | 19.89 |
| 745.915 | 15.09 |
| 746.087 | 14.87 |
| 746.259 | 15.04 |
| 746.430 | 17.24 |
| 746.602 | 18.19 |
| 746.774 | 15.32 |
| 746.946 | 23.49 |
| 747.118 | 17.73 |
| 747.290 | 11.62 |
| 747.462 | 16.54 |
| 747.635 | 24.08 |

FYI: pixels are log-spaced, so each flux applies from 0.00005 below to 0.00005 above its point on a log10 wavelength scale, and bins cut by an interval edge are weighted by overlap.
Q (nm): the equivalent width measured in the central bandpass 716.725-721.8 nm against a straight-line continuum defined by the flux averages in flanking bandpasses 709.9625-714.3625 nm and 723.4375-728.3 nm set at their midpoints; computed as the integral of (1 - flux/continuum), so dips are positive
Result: 0.632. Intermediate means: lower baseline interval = 18.8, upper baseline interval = 23.5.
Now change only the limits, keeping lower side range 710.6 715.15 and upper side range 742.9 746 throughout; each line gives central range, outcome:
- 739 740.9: -0.19 nm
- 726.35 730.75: -0.38 nm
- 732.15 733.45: -0.17 nm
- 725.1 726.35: -0.11 nm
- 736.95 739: 0.09 nm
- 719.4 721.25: 0.10 nm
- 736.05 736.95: -0.10 nm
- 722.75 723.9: -0.02 nm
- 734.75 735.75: -0.02 nm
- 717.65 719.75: -0.08 nm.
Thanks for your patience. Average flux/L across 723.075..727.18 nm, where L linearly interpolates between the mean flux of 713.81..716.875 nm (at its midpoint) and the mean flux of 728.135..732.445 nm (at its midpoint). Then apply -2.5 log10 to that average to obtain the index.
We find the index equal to -0.24 mag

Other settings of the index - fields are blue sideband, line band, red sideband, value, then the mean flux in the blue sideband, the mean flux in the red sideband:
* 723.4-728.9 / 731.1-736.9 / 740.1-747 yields 0.08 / 23.4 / 18.3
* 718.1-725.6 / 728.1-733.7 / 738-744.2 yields 0.07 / 23.2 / 18.7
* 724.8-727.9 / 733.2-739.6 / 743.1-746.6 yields -0.03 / 18.9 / 17.9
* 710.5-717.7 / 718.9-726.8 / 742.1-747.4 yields -0.24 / 18.8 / 17.8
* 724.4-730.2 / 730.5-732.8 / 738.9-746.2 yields 0.04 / 20.5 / 18.6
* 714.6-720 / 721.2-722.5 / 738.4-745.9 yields -0.23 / 18.8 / 18.6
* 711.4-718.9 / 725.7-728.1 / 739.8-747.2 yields -0.11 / 18.7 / 18.3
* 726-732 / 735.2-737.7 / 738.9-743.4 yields 0.05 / 19.6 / 19.2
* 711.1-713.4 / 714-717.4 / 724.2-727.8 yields 0.00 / 18.1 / 20.3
